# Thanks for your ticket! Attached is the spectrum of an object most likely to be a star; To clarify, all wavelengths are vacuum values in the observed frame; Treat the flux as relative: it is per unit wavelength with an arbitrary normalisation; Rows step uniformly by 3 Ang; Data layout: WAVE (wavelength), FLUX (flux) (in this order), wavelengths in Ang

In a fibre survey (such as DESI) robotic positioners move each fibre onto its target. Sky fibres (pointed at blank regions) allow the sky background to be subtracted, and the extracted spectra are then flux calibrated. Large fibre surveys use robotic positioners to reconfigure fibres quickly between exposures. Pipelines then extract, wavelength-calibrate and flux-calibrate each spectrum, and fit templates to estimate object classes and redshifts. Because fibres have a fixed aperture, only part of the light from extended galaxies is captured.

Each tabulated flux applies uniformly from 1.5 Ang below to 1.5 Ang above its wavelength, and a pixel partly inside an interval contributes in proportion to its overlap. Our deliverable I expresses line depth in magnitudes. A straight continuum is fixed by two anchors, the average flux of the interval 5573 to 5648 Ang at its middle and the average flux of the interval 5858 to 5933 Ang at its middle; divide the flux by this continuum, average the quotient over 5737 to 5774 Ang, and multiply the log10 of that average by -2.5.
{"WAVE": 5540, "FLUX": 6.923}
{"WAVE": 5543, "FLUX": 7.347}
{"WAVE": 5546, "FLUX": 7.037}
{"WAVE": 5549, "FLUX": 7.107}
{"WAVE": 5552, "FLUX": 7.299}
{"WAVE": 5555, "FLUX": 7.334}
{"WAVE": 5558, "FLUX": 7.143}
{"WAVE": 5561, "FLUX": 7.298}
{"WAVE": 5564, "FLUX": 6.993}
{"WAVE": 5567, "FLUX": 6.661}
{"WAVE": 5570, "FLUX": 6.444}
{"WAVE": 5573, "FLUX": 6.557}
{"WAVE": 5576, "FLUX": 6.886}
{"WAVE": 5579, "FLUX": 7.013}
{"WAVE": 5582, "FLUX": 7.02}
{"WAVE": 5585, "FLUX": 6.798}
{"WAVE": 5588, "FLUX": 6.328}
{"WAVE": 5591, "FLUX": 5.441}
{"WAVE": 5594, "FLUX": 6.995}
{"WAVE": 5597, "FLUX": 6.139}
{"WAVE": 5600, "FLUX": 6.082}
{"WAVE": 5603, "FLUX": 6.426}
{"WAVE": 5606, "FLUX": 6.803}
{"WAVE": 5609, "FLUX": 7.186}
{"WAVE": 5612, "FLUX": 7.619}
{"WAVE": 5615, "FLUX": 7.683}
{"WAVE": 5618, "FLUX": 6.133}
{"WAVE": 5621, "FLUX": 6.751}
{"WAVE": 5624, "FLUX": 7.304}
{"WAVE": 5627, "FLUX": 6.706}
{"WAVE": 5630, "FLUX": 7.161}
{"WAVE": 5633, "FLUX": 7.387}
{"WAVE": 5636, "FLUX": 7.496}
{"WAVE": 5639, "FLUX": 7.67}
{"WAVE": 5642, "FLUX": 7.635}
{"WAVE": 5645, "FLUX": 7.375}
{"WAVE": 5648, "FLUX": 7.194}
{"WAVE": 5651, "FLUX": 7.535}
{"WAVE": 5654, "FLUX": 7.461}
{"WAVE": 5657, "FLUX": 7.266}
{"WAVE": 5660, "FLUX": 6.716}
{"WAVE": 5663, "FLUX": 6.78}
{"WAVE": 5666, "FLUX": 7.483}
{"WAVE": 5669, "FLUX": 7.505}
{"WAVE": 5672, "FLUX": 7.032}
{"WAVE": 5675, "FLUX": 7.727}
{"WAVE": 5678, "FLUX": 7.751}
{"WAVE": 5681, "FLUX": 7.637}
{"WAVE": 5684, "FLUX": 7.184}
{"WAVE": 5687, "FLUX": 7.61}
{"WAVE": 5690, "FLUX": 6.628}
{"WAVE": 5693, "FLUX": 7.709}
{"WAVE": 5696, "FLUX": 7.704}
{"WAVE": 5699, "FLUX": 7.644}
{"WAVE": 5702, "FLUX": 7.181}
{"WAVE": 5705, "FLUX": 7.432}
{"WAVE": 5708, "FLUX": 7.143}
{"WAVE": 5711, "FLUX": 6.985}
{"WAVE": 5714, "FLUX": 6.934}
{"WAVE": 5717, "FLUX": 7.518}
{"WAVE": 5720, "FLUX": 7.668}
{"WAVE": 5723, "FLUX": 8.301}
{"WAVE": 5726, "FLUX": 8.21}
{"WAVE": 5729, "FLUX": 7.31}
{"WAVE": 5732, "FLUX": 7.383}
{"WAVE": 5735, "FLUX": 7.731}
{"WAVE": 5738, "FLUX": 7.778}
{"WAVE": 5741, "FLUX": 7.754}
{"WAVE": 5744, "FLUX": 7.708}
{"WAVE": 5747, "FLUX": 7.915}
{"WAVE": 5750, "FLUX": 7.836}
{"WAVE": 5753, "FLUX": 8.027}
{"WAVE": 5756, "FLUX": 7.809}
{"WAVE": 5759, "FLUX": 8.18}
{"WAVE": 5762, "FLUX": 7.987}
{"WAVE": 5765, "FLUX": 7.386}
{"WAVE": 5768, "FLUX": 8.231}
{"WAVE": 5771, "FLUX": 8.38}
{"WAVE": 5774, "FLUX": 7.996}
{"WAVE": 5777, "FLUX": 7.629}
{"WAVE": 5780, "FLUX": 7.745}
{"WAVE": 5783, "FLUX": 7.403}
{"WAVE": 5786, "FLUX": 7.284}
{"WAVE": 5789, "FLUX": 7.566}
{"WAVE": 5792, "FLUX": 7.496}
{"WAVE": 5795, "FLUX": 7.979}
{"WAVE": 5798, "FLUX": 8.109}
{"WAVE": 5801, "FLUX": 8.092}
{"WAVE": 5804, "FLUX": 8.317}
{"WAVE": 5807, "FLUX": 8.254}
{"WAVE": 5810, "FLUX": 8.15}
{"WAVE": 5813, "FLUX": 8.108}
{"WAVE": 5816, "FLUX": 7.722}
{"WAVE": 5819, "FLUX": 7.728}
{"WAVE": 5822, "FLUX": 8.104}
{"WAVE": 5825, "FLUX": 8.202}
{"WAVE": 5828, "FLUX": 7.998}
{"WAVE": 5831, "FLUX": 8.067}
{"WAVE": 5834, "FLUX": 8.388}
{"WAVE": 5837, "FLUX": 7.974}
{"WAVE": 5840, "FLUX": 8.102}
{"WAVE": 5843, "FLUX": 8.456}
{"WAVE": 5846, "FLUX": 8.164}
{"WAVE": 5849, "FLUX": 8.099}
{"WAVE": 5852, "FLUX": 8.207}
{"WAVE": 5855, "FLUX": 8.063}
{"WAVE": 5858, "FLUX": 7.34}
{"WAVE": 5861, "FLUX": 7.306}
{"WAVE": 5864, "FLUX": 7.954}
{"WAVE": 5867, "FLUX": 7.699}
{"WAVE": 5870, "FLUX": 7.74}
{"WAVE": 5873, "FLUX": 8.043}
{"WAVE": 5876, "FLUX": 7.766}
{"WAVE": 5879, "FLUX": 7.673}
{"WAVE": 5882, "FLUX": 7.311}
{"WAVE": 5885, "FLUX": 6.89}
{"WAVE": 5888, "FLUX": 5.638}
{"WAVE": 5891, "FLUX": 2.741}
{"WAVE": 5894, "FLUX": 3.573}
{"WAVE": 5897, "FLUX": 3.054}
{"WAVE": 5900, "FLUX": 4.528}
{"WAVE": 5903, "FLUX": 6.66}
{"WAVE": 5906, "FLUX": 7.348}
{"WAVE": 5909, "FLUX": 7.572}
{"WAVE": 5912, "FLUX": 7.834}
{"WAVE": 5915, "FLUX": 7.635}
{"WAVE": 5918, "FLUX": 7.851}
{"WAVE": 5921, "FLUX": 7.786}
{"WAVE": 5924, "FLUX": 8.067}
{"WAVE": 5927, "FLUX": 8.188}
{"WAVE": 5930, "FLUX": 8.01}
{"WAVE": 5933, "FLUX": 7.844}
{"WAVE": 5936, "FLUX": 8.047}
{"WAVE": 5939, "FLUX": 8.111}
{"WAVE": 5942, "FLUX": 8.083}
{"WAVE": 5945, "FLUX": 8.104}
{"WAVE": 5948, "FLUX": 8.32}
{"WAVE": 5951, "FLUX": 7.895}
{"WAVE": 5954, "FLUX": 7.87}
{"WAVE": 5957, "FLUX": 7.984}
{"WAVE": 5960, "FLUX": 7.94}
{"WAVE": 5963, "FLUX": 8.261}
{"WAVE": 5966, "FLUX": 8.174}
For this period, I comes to -0.15 mag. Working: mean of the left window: 6.92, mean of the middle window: 7.92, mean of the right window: 6.9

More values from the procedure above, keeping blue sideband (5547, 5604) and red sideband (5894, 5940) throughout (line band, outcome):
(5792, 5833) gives -0.152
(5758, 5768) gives -0.139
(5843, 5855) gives -0.164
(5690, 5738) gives -0.093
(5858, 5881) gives -0.096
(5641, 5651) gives -0.091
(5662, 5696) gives -0.082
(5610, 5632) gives -0.043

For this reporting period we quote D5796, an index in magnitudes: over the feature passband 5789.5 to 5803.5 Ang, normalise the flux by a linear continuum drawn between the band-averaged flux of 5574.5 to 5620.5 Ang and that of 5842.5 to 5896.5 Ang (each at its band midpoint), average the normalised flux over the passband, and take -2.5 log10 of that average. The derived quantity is -0.141 mag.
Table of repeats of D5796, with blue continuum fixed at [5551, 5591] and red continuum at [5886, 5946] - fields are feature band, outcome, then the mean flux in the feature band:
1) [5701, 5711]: -0.06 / 7.22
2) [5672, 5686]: -0.10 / 7.52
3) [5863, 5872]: -0.15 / 7.8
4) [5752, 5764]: -0.17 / 7.97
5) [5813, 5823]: -0.15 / 7.88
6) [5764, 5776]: -0.17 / 8.01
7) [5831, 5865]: -0.17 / 8.01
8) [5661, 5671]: -0.06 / 7.22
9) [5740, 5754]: -0.15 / 7.84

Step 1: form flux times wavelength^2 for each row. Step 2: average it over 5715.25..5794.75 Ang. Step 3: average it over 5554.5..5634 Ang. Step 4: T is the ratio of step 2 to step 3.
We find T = 1.21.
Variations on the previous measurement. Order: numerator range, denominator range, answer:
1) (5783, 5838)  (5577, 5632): 1.27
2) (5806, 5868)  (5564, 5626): 1.30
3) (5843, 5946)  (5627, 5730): 1.05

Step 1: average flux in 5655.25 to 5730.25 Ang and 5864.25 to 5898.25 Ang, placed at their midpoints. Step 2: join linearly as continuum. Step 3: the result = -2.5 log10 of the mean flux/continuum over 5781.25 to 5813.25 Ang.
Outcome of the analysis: -0.16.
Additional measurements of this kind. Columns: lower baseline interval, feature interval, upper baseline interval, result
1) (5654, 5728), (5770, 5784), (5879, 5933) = -0.11 mag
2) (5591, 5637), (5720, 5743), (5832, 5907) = -0.13 mag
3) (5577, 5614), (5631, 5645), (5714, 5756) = -0.08 mag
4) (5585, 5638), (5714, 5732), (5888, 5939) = -0.14 mag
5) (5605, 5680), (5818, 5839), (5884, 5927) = -0.22 mag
